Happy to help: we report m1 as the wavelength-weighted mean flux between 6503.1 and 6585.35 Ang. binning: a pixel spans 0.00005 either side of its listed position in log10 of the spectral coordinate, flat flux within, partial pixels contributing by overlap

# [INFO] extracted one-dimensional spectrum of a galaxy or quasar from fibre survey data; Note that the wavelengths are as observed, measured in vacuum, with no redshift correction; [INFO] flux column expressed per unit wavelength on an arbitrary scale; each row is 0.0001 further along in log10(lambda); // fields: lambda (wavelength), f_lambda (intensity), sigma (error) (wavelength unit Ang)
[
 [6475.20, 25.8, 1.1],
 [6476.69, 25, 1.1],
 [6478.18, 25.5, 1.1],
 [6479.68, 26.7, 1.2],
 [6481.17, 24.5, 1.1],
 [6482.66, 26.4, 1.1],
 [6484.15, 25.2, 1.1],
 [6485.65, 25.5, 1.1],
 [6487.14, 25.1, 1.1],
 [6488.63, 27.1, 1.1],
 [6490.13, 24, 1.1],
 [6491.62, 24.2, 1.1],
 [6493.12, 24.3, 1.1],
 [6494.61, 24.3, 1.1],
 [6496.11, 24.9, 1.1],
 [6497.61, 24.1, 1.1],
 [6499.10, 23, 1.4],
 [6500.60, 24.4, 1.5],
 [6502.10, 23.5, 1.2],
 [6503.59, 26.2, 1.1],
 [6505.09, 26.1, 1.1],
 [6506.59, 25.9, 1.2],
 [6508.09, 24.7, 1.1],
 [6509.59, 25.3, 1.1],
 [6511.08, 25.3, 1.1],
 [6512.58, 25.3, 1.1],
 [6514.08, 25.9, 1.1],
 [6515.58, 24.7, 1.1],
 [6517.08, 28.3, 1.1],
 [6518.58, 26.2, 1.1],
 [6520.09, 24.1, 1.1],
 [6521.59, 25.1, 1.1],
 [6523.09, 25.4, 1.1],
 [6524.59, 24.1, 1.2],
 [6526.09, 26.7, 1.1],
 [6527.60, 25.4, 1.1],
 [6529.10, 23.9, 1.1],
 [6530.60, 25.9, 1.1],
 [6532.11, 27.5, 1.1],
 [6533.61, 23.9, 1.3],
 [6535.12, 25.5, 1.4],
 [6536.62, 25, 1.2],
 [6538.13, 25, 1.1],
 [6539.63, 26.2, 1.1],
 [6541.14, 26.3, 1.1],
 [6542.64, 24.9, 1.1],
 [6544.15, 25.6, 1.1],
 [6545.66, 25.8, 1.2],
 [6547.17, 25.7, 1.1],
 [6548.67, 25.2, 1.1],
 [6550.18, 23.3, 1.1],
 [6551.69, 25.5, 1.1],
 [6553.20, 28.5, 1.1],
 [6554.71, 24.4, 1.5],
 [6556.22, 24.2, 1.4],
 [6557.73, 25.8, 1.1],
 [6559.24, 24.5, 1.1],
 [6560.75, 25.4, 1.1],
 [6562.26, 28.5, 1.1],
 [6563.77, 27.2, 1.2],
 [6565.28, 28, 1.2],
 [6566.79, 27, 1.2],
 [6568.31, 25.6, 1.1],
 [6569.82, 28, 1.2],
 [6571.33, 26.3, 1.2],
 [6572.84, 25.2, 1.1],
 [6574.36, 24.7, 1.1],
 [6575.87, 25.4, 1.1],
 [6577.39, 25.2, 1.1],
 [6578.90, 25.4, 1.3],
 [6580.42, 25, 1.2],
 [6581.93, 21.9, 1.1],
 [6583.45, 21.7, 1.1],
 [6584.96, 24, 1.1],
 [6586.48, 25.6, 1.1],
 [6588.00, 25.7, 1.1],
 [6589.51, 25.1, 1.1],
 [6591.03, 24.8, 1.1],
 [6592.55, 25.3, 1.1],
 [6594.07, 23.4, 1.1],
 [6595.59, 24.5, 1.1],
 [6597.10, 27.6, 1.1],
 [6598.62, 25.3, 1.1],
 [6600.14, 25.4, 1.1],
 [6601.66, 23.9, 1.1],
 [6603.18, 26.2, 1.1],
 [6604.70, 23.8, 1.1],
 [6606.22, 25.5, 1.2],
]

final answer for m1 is 25.5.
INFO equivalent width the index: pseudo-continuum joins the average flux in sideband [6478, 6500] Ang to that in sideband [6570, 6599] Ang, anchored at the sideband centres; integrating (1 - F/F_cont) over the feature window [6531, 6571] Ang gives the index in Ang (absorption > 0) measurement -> -1.5 Ang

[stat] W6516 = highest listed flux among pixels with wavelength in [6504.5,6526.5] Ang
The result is 28.3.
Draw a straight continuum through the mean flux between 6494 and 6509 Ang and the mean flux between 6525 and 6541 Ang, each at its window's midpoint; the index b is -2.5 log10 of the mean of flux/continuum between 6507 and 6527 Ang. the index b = -0.016 mag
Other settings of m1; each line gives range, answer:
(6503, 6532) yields 25.5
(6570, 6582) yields 25.2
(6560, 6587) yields 25.6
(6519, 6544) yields 25.3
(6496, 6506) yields 24.6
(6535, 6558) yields 25.4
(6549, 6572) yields 26.1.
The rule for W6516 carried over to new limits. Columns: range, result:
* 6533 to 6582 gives 28.5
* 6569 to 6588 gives 28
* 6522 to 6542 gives 27.5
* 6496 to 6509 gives 26.2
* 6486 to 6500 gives 27.1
